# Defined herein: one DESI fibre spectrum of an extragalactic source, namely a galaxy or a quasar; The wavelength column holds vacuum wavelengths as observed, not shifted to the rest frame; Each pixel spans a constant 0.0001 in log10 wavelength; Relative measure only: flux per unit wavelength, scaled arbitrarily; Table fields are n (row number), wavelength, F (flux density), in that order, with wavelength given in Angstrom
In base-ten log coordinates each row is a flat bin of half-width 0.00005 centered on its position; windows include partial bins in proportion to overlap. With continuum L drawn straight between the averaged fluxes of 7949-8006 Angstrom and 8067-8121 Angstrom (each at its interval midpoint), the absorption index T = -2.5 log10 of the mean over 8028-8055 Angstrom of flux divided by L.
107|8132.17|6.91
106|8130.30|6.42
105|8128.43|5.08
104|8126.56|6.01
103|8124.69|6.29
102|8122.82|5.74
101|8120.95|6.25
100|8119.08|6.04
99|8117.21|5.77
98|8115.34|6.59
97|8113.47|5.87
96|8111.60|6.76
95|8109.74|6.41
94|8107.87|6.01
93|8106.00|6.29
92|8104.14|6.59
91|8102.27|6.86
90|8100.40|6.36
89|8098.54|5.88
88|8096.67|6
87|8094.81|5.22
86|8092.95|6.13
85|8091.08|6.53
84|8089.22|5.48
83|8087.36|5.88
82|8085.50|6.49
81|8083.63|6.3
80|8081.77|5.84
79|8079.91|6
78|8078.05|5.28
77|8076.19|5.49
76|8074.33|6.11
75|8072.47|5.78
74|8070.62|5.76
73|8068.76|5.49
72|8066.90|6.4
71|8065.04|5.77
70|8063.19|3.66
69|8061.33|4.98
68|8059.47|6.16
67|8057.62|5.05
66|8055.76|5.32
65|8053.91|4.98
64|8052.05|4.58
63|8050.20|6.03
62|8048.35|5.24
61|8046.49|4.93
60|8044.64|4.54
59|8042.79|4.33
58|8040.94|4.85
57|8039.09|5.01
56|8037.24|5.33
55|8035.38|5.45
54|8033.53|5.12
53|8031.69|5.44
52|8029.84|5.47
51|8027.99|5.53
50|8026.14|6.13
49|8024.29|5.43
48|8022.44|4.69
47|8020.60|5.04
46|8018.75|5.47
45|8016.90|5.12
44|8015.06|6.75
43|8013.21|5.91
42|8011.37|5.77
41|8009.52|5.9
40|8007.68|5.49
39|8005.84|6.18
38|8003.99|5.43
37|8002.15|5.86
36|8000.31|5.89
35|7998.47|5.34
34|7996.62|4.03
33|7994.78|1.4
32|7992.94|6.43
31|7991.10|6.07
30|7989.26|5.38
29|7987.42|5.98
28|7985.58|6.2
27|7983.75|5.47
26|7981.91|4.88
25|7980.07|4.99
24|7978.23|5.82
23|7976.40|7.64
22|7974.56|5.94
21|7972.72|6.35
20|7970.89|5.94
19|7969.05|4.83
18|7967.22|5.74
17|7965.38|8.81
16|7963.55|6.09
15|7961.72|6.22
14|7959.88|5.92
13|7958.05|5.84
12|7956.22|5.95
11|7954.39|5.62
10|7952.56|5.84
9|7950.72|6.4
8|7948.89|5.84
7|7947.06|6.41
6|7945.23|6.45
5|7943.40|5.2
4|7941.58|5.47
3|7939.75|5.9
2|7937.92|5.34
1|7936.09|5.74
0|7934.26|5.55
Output 0.16 mag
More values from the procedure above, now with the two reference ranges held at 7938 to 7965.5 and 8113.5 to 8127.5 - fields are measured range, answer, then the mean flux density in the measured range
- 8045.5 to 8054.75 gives 0.177 mag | 5.15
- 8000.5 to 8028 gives 0.073 mag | 5.66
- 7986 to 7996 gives 0.189 mag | 5.08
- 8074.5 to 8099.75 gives 0.032 mag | 5.9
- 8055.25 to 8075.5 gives 0.106 mag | 5.5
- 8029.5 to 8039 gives 0.140 mag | 5.32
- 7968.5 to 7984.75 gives 0.046 mag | 5.79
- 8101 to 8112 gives -0.068 mag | 6.47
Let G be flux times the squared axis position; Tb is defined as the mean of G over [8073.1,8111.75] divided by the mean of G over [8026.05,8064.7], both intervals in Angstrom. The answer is 1.2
